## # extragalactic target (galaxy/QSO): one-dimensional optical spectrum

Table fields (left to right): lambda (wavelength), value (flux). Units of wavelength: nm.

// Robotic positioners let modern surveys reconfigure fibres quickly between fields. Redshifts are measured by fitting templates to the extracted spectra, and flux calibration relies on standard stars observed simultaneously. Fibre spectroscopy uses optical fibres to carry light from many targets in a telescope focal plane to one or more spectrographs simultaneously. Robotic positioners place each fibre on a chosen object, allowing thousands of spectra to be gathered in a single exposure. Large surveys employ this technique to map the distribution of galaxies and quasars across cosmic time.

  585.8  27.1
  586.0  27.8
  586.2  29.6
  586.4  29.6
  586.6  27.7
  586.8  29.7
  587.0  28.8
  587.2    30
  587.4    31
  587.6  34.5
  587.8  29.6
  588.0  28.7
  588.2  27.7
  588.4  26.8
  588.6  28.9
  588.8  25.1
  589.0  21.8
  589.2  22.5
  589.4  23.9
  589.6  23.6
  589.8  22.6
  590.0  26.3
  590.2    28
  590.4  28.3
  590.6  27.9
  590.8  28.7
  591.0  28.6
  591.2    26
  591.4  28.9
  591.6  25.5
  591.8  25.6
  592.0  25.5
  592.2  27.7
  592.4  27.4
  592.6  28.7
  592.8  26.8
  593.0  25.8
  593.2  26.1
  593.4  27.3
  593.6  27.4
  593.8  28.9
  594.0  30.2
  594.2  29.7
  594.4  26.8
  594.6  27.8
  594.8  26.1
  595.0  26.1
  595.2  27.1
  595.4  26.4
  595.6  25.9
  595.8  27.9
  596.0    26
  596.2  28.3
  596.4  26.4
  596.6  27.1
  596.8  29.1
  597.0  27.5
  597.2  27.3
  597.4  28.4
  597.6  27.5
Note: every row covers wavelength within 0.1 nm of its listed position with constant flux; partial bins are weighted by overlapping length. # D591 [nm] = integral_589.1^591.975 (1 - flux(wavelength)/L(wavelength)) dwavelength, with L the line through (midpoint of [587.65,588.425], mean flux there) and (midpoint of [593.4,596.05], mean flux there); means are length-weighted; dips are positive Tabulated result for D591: 0.21 nm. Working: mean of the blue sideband 28.7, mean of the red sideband 27.4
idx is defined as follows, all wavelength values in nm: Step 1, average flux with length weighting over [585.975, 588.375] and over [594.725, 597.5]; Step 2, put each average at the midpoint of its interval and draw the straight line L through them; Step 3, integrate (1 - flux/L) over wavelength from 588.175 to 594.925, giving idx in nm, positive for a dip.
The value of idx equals 0.38 nm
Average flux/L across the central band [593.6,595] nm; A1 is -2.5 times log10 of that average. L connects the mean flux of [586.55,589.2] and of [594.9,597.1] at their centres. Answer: -0.028 mag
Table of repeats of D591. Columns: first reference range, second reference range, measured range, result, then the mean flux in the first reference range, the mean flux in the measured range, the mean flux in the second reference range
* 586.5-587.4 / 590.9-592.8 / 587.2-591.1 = 0.16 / 29.3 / 27.2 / 27.1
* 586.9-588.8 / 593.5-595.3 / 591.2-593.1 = 0.10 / 29.3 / 26.8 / 27.8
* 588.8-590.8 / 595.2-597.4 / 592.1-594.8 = -0.14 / 25.2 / 27.7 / 27.2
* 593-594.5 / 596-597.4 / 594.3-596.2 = 0.07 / 27.9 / 26.8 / 27.6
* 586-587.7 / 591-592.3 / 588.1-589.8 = 0.22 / 30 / 24.9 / 26.7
